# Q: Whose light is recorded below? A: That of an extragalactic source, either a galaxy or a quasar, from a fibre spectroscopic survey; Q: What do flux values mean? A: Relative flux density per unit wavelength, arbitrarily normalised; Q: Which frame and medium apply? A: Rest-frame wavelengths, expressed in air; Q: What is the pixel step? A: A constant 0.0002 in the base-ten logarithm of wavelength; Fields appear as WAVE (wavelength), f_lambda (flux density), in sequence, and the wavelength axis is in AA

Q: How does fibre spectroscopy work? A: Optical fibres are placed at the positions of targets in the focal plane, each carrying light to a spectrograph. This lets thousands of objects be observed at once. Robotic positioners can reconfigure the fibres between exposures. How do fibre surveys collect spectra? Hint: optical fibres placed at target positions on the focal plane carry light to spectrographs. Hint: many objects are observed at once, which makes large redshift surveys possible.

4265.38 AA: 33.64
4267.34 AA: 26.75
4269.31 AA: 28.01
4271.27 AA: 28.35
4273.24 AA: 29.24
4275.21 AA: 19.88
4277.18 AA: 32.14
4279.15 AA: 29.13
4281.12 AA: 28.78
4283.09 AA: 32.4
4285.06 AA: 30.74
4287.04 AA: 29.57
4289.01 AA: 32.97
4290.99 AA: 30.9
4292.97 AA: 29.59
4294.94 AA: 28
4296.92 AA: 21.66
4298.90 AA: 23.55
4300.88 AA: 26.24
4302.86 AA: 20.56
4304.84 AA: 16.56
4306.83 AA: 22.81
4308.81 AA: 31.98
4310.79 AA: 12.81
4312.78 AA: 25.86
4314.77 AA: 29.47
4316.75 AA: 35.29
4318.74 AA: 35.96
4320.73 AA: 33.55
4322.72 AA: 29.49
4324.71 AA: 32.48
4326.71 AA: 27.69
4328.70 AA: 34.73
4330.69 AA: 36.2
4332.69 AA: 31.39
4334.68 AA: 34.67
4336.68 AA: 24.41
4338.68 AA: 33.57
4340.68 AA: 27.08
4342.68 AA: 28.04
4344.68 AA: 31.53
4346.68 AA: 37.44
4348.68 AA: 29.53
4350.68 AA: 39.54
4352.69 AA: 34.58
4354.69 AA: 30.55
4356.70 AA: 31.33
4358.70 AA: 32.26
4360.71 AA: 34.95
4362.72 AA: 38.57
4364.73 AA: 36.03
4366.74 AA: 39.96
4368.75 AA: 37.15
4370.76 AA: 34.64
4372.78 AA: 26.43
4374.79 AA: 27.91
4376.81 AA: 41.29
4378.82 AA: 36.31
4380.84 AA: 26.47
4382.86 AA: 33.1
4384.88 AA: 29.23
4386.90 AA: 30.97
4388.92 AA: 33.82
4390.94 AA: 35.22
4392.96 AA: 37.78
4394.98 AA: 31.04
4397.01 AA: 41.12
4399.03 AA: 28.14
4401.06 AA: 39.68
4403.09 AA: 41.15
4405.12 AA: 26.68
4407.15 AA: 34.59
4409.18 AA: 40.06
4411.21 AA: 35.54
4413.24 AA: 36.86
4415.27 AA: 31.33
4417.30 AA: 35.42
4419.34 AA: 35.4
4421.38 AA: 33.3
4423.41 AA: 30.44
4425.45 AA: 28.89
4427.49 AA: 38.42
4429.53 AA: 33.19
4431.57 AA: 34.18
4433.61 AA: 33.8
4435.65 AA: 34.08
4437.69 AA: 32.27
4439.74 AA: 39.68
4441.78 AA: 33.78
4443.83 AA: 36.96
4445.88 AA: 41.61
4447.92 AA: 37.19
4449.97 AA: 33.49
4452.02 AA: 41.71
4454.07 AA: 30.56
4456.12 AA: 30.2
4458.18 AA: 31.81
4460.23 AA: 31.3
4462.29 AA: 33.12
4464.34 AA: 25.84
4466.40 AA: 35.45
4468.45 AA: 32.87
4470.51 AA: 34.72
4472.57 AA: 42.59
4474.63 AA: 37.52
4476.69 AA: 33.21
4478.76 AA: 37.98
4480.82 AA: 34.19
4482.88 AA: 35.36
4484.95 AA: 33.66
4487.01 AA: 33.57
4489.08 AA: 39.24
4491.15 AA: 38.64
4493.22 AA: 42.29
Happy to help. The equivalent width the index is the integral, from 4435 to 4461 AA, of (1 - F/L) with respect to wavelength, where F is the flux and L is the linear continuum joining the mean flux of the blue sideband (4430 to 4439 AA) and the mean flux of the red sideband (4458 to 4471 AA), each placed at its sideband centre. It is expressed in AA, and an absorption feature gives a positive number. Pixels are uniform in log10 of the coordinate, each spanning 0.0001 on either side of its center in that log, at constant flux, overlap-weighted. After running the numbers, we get -1.6 AA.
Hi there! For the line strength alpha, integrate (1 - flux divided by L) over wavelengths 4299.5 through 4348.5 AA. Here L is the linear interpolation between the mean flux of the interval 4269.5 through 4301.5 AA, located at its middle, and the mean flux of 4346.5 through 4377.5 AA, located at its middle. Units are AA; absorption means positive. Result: 3.6 AA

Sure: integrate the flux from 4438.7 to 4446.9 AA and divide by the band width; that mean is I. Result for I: 38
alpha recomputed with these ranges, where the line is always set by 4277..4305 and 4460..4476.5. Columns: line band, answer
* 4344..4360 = -1.84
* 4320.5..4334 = -1.46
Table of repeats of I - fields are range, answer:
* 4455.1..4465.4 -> 30.4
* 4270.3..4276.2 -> 25.8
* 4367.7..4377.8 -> 33.5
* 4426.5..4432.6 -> 35.3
